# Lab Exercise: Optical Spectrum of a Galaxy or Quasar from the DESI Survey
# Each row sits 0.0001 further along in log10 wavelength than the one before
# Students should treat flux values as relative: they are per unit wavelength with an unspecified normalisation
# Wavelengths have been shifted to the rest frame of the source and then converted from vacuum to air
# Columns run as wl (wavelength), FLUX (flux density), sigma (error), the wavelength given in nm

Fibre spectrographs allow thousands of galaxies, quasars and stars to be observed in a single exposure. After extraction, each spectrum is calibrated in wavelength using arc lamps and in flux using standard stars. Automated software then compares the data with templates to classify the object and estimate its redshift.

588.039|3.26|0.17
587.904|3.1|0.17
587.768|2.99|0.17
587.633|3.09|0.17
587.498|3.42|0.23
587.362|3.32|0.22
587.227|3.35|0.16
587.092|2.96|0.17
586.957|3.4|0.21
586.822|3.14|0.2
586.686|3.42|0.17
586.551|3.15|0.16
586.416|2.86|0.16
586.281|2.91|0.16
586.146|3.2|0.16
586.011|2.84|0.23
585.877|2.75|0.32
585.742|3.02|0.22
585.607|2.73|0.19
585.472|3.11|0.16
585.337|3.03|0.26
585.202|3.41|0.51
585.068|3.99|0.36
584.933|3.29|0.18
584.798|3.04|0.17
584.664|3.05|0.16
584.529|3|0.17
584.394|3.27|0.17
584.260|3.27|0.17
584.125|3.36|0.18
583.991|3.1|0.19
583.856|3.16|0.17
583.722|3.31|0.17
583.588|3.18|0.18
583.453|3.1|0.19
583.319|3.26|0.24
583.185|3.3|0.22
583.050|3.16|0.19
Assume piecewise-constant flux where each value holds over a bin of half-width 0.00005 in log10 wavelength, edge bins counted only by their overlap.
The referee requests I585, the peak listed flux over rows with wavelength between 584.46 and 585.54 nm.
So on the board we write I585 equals 3.99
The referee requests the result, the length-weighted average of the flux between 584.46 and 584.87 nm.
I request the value 3.03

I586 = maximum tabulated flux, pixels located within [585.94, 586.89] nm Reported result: 3.42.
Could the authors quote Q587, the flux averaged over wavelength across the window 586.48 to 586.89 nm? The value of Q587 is 3.23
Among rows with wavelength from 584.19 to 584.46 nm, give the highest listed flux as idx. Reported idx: 3.27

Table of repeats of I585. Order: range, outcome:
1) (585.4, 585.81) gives 3.11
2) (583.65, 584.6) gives 3.36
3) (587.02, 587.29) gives 3.35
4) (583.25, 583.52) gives 3.26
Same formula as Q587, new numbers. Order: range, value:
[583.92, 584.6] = 3.2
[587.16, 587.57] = 3.36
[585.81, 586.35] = 2.93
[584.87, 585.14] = 3.65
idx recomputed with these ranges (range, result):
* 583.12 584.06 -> 3.31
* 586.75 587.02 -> 3.4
